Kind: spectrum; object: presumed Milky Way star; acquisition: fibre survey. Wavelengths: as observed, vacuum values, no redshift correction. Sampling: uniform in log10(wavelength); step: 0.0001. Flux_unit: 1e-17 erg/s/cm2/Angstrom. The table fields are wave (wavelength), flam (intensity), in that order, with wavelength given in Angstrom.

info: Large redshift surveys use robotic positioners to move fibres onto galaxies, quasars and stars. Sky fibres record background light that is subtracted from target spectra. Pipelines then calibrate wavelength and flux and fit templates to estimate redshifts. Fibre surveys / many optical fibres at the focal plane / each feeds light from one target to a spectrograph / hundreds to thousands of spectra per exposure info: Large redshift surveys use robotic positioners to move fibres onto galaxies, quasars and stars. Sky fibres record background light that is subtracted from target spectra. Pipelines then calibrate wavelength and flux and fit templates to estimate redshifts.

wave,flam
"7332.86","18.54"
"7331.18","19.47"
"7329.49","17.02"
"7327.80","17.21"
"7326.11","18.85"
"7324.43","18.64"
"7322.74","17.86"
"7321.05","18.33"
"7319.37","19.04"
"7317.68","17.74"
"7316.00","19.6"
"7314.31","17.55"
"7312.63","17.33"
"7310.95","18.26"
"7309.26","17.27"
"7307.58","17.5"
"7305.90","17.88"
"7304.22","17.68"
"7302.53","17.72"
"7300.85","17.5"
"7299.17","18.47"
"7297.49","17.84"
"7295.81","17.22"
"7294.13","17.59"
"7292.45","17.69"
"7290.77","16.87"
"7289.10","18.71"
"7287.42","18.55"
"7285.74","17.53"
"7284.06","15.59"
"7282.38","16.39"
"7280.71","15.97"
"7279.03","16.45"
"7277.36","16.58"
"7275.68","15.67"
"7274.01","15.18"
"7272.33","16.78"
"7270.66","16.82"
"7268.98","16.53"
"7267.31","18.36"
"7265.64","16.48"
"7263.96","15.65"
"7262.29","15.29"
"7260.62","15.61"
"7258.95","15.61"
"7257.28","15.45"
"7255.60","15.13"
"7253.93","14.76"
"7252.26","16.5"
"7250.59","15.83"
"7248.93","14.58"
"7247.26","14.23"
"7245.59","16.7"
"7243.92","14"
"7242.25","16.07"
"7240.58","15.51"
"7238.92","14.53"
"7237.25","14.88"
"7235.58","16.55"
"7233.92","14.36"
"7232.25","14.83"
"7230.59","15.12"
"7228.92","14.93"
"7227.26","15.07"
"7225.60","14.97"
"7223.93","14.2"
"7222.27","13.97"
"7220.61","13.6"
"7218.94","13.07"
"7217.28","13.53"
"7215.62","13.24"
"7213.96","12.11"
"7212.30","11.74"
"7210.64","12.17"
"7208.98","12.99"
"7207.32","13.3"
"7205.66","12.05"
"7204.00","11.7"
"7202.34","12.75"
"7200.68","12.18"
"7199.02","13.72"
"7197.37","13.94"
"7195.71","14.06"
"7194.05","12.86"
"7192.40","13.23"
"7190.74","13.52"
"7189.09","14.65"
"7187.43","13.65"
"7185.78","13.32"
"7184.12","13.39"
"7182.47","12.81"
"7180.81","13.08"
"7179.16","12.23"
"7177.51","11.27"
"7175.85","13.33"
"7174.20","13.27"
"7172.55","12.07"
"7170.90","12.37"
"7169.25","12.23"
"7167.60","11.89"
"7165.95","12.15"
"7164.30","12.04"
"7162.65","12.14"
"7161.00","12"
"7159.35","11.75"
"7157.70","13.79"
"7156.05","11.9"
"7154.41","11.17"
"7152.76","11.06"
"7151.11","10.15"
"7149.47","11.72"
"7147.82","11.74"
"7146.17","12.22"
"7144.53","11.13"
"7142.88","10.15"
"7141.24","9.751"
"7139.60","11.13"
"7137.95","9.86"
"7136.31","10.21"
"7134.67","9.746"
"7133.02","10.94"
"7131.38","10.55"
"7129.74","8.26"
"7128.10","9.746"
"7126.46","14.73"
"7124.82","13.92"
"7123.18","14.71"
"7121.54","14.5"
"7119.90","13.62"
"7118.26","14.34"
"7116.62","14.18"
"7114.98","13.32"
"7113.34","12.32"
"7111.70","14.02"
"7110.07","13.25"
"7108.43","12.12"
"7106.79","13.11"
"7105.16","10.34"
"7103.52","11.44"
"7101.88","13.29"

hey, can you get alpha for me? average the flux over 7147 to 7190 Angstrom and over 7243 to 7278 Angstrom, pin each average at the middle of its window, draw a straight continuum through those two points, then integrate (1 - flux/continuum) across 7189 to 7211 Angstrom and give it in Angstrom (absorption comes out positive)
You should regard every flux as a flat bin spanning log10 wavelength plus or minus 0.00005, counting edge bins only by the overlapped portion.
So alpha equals 0.8 Angstrom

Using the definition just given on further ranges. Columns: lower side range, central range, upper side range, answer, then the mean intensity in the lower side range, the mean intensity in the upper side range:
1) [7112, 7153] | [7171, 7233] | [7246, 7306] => 3.6 Angstrom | 11.8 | 16.6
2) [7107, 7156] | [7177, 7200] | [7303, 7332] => 0.8 Angstrom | 11.9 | 18.1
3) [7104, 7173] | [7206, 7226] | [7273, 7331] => 2.0 Angstrom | 12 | 17.5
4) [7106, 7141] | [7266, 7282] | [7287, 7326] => 0.4 Angstrom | 12.3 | 18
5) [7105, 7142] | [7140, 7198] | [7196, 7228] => 1.7 Angstrom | 12.2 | 13.2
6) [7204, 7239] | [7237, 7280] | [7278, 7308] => -0.3 Angstrom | 13.8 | 17.4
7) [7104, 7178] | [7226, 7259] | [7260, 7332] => 0.6 Angstrom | 12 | 17.4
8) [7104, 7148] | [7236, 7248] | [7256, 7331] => 0.3 Angstrom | 12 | 17.2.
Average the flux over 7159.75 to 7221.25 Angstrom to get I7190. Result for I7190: 12.8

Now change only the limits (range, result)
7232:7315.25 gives 16.5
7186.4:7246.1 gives 13.9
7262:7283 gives 16.3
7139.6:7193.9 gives 12.2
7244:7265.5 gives 15.4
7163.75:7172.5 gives 12.1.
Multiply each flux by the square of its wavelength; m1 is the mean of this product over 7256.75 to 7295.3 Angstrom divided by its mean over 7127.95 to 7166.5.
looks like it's 1.6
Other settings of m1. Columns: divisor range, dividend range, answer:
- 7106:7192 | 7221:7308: 1.36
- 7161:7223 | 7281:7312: 1.41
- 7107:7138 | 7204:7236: 1.13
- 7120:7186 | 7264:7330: 1.53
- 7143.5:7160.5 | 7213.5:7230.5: 1.22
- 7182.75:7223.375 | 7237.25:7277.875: 1.22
